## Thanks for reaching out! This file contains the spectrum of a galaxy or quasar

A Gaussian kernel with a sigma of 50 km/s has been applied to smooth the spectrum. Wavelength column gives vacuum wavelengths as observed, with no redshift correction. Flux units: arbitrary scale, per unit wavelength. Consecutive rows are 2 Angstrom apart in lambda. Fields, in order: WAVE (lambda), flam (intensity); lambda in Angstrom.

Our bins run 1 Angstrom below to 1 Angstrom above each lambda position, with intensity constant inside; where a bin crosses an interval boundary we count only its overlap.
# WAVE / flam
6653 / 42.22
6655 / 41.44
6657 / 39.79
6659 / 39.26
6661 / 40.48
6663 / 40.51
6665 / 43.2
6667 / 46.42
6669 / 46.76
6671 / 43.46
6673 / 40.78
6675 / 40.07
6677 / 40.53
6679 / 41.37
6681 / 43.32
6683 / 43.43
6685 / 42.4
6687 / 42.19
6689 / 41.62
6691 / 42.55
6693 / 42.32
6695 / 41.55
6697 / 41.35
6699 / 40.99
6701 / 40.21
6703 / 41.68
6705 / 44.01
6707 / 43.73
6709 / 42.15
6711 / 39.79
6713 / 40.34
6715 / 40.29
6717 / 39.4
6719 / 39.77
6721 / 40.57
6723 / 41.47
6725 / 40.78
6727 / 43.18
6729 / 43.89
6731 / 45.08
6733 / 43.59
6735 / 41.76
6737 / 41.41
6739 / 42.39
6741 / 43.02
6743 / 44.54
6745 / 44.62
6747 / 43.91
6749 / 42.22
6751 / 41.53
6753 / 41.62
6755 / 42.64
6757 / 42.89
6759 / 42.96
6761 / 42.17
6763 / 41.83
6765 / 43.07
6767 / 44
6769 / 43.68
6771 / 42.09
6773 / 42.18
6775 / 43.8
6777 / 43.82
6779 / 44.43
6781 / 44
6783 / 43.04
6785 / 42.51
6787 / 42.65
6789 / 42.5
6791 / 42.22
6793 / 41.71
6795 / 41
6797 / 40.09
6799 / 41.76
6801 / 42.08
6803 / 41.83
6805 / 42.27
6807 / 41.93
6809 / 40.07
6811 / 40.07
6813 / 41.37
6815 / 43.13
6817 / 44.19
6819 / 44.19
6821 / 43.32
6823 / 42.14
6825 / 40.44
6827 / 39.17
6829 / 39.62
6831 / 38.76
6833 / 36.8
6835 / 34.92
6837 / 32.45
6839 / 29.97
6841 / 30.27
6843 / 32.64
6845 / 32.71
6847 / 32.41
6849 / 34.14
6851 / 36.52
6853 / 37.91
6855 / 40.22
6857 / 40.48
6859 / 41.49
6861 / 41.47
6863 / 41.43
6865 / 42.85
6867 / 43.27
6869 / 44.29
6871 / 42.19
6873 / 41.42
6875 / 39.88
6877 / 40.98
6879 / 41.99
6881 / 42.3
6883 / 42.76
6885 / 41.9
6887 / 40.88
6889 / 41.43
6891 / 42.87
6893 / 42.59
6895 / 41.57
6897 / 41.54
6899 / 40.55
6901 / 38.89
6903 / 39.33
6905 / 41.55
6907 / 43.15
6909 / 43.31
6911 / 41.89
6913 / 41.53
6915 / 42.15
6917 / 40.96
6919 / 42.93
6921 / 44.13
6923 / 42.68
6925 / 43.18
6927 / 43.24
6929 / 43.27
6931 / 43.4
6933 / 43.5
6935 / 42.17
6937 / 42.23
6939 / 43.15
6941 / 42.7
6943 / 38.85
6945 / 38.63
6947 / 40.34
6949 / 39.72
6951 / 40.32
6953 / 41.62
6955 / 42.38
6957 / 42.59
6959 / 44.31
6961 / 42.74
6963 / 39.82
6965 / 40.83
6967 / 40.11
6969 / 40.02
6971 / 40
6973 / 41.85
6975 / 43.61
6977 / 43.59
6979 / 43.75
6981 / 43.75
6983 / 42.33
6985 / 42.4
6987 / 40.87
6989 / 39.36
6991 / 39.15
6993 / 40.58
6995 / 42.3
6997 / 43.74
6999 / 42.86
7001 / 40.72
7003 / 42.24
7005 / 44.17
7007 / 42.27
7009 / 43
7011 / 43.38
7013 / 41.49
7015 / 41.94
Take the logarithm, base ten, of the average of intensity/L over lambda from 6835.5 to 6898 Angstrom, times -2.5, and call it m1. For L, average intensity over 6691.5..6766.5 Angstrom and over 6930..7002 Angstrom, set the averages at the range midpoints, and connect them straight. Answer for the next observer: 0.07 mag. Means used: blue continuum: 42.1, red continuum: 41.7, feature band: 39.3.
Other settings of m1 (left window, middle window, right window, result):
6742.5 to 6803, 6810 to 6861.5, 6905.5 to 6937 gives 0.12 mag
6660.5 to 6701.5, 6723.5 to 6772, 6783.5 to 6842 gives -0.04 mag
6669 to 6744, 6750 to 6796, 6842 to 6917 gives -0.03 mag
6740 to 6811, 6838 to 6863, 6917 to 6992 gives 0.17 mag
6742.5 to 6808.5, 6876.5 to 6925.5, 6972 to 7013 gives 0.01 mag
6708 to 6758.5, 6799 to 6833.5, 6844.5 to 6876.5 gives -0.02 mag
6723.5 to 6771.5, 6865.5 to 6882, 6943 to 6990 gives 0.00 mag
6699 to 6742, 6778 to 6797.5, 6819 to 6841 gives -0.08 mag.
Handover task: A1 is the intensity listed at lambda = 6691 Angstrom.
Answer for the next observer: 42.55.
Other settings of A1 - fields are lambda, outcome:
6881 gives 42.3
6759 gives 42.96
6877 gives 40.98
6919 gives 42.93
